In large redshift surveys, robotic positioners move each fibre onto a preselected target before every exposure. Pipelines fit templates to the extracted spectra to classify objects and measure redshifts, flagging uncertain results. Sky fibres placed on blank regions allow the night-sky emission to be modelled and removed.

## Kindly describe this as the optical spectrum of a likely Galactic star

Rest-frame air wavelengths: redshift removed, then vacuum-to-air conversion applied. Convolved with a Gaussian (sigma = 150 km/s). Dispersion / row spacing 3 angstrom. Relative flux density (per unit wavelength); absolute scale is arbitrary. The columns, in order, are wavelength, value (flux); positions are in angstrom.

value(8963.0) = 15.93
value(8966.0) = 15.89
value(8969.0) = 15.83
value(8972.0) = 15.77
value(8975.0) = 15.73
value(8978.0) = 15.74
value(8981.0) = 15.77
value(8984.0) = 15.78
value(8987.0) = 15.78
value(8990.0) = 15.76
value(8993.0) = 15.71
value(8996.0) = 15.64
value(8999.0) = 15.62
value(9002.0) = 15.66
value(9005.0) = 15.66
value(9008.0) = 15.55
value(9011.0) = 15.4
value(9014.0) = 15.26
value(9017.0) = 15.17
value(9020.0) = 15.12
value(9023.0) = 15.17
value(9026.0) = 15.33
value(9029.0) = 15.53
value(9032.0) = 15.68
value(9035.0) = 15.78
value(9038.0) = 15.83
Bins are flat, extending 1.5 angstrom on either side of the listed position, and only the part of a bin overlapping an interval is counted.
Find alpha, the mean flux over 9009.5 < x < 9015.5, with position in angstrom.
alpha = 15.3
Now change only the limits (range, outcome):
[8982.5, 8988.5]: 15.8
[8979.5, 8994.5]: 15.8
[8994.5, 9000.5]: 15.6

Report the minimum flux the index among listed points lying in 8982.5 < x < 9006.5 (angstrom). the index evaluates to 15.62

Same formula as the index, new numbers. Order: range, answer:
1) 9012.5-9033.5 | 15.12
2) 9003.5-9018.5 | 15.17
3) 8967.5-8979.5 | 15.73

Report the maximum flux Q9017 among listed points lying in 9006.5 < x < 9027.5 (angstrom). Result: 15.55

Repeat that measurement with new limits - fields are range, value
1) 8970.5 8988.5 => 15.78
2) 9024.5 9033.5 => 15.68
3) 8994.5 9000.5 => 15.64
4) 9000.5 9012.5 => 15.66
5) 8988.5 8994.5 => 15.76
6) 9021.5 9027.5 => 15.33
